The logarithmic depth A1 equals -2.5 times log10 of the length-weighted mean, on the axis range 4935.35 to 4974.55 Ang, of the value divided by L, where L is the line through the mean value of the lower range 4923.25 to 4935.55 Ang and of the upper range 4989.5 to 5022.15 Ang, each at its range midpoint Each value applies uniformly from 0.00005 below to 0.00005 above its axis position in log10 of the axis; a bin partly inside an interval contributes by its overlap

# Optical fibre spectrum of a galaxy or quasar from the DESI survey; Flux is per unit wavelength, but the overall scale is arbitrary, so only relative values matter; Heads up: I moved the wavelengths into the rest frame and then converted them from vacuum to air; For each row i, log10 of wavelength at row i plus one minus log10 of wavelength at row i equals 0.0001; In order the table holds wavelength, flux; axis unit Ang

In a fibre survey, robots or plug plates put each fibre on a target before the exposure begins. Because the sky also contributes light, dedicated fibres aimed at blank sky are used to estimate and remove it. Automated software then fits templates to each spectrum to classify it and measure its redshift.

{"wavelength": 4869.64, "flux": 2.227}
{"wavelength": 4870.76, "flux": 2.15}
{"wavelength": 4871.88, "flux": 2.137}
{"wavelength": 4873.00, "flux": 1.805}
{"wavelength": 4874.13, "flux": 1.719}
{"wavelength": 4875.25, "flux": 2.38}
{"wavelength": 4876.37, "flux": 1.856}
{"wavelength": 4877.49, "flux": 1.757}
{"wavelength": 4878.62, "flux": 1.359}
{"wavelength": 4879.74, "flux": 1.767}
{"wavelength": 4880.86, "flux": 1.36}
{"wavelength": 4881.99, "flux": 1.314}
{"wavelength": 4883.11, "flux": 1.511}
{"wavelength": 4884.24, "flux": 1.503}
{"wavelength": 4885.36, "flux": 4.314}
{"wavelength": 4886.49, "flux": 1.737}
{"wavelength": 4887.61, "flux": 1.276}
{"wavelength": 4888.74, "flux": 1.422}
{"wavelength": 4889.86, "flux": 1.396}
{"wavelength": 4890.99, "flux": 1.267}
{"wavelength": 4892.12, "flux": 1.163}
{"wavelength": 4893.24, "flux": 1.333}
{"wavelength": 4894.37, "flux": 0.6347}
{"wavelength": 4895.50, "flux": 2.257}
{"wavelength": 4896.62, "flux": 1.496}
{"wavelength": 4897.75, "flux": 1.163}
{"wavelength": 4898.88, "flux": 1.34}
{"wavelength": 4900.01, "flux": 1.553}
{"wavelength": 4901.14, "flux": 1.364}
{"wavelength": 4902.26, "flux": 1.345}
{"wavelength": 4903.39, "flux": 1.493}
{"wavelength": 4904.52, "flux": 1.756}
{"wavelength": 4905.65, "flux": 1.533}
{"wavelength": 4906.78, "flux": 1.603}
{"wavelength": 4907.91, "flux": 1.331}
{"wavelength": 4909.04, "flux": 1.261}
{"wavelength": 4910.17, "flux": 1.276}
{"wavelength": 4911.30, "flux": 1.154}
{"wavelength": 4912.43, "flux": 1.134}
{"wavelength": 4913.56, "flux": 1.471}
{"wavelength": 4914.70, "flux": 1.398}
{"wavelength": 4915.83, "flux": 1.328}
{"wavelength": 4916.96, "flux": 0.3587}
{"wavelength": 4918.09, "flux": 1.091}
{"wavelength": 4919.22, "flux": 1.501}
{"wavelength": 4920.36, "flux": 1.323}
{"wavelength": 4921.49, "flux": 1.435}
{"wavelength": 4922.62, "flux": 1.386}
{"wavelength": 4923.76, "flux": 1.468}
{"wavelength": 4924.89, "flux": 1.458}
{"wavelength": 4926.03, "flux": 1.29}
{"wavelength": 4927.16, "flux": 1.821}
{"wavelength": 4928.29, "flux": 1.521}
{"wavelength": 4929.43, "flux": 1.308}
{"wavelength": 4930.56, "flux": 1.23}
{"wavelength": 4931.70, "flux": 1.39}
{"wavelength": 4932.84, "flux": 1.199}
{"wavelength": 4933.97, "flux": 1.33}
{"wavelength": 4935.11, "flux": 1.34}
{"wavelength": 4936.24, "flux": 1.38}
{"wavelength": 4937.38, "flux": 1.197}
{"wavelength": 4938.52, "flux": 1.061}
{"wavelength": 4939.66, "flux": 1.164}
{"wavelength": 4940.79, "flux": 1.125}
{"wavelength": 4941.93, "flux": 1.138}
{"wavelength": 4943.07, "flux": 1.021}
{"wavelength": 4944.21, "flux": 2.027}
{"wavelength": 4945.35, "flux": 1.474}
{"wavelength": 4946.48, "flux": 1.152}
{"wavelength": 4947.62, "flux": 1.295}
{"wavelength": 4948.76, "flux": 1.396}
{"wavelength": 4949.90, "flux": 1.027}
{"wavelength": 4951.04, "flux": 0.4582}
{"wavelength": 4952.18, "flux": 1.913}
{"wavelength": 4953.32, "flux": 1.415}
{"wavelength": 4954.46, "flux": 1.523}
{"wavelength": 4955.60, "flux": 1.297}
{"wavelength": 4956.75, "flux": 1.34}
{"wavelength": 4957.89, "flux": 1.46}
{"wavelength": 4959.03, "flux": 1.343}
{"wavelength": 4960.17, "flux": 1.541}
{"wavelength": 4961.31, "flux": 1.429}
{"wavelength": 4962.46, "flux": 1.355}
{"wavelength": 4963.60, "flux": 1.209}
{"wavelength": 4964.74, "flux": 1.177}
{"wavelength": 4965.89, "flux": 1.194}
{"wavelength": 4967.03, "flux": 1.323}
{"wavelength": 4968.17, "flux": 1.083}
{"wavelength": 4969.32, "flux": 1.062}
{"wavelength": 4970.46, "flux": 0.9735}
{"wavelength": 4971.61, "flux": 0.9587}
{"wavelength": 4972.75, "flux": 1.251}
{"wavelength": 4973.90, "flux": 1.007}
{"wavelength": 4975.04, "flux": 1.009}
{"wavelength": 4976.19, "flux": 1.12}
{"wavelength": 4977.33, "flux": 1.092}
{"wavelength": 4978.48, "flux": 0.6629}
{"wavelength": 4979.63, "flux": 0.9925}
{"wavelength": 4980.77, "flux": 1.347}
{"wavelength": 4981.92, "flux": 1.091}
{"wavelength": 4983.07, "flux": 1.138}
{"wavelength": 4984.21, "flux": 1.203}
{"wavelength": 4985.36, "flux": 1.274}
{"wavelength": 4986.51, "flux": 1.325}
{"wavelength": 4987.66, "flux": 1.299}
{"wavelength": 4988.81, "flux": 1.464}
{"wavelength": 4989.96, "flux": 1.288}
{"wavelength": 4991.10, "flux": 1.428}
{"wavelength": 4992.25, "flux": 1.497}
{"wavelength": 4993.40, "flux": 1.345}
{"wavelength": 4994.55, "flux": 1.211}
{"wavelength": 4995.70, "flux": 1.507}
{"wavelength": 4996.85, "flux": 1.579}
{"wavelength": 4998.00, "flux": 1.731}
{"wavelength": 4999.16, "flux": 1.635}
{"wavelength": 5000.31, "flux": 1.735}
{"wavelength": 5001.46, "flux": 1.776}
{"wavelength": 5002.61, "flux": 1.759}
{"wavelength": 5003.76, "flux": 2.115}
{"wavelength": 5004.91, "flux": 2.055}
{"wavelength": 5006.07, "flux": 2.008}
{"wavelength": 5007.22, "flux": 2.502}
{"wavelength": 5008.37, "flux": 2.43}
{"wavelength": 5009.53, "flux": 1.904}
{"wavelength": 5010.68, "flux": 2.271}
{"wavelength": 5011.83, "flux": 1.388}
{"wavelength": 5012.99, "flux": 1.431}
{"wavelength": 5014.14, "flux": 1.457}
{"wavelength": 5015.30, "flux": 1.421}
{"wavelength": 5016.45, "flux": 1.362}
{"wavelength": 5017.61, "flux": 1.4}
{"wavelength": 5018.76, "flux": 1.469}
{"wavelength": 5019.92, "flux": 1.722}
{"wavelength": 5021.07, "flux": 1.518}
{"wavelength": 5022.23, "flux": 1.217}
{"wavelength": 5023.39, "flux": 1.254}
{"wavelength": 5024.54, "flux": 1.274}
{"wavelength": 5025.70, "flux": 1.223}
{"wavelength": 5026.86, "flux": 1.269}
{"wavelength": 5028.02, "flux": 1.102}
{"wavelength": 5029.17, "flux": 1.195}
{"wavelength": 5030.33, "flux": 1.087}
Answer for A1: 0.18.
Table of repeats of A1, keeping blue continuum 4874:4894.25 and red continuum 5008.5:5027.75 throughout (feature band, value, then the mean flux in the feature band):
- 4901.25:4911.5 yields 0.15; 1.42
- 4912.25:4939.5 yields 0.23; 1.31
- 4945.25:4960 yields 0.20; 1.32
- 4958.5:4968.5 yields 0.20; 1.3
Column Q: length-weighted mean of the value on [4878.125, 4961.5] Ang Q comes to 1.39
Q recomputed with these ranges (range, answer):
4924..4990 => 1.26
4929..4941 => 1.25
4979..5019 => 1.57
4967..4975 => 1.07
